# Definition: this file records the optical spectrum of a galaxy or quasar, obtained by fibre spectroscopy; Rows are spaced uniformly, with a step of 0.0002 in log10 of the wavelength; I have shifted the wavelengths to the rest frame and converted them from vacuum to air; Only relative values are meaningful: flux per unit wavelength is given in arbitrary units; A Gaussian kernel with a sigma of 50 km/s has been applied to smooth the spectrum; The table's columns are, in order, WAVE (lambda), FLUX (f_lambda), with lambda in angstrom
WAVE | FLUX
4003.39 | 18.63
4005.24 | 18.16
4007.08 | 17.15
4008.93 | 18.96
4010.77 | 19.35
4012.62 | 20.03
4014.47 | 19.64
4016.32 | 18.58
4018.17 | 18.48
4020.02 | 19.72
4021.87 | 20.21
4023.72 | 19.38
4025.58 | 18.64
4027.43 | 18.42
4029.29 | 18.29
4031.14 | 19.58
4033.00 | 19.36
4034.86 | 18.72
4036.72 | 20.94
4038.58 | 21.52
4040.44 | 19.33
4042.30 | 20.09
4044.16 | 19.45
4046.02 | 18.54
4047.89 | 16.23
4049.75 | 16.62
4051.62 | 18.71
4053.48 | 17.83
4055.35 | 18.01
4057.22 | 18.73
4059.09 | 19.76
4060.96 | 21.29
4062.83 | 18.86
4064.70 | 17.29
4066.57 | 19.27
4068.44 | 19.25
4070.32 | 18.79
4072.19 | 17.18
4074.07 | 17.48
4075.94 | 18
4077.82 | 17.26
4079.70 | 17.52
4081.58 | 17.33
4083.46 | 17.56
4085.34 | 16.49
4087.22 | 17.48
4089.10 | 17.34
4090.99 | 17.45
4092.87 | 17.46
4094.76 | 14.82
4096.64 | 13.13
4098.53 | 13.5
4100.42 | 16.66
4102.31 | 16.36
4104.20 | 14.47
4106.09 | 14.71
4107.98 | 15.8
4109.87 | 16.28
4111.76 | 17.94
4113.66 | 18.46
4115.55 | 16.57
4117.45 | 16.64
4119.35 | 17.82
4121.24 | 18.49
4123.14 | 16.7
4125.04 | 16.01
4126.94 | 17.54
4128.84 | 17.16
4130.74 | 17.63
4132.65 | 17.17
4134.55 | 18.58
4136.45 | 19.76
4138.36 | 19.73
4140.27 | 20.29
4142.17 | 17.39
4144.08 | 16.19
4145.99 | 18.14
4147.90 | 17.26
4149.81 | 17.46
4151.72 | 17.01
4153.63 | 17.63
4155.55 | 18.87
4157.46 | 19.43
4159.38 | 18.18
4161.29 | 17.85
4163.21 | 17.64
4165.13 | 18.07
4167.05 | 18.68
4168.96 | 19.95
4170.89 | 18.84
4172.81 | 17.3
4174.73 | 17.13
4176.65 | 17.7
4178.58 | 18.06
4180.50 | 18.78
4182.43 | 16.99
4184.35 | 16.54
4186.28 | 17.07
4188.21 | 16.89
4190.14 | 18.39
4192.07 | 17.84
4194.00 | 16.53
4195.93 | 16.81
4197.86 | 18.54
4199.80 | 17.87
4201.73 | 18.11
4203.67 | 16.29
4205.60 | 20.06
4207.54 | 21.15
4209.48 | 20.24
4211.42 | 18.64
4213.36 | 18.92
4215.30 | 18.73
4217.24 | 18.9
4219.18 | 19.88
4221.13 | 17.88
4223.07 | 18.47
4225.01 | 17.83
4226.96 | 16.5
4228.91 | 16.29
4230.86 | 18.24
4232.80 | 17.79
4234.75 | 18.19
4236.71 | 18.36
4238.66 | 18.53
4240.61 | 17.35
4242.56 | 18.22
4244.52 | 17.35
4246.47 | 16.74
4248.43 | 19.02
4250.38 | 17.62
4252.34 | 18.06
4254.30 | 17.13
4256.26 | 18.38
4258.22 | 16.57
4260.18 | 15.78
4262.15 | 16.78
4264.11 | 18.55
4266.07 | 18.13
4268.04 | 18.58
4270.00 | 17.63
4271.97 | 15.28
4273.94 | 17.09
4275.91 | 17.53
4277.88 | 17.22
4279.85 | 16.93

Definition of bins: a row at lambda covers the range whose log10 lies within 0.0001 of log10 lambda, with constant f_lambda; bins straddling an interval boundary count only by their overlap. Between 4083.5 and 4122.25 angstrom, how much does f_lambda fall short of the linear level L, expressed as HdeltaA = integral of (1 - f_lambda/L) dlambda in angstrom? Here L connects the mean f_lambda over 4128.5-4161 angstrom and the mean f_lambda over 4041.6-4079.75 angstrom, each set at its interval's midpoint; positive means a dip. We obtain 3.9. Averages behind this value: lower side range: 18.4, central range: 16.4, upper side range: 18.1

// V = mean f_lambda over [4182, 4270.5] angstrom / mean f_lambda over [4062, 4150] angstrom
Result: 1.04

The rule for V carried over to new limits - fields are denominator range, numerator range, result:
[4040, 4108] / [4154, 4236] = 1.04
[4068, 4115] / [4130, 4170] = 1.09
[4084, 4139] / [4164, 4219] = 1.08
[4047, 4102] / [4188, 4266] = 1.03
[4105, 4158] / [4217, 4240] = 1.03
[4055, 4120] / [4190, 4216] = 1.07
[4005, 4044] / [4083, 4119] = 0.84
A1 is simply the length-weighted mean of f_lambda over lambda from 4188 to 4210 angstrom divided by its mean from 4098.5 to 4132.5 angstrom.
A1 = 1.09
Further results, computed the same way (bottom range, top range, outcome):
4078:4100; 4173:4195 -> 1.06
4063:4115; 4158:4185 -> 1.07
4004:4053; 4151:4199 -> 0.94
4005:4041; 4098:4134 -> 0.87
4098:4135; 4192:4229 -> 1.10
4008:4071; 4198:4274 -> 0.94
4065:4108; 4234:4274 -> 1.05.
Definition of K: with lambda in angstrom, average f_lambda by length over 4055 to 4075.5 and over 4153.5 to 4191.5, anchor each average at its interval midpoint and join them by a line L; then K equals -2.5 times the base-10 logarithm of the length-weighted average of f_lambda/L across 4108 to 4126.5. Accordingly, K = 0.075 mag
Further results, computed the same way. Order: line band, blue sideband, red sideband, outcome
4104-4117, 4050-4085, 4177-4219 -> 0.113 mag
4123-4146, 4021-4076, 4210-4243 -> 0.038 mag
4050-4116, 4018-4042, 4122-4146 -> 0.084 mag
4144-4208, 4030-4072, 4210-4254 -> 0.026 mag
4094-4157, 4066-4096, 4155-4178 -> 0.052 mag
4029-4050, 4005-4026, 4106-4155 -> -0.024 mag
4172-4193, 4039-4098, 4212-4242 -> 0.033 mag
